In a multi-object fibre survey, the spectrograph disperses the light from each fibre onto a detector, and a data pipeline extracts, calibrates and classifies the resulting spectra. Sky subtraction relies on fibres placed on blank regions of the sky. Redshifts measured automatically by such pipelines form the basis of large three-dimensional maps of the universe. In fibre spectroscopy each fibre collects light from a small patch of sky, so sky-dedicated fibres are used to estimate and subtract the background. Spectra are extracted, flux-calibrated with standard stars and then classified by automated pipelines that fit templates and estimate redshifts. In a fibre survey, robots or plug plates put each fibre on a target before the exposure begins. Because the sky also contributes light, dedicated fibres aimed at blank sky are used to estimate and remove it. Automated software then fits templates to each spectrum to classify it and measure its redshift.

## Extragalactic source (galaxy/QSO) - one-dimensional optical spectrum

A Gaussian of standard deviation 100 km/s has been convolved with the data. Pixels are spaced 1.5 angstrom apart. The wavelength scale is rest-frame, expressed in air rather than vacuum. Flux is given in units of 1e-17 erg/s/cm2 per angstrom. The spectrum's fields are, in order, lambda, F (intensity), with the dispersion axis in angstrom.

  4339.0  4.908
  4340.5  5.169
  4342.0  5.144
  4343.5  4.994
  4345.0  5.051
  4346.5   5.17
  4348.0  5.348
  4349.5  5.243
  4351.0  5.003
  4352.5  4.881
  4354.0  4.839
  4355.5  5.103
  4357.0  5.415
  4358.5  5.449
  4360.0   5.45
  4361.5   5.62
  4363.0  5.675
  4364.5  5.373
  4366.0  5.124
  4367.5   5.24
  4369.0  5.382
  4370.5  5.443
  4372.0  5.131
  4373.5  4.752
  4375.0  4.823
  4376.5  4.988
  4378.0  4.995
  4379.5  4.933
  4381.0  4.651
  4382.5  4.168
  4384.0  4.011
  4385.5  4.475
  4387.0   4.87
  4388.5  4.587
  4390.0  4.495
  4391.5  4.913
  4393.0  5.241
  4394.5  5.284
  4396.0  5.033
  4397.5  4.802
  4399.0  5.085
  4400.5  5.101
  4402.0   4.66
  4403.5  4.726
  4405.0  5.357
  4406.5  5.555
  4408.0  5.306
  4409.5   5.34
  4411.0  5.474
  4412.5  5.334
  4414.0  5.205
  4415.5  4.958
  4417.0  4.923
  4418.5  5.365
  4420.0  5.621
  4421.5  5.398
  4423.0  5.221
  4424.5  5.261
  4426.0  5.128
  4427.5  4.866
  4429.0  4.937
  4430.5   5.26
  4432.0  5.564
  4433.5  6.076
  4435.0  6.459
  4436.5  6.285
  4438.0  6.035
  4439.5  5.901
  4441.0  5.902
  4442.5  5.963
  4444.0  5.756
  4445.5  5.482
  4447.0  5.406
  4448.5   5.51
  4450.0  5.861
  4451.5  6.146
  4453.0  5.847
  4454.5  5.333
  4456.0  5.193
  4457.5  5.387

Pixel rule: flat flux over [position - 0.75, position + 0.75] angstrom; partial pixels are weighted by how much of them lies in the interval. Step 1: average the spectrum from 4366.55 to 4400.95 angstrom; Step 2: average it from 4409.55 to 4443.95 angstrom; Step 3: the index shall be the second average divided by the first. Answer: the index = 1.1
